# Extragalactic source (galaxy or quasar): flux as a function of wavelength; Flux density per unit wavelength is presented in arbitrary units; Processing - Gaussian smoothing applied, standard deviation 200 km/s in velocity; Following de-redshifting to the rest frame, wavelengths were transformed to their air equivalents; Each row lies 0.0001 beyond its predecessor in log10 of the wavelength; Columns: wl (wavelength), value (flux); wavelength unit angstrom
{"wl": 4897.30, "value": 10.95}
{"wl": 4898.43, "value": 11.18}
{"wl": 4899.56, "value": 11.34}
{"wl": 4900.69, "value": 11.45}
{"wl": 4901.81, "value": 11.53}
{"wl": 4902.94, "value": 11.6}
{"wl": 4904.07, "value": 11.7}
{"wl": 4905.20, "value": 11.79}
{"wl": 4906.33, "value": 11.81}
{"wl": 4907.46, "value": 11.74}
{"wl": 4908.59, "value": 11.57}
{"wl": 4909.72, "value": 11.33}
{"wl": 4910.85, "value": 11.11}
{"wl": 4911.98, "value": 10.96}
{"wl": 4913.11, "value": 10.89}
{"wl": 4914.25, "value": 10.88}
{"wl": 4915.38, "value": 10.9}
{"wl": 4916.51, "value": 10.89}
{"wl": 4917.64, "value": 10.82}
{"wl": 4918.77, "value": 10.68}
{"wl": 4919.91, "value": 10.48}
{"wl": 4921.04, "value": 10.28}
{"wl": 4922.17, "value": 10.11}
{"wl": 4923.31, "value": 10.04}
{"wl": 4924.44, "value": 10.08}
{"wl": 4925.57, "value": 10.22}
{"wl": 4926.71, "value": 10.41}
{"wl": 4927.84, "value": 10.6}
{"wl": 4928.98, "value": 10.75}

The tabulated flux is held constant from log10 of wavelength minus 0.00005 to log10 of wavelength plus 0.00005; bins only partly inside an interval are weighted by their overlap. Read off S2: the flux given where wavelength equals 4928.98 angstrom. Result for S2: 10.75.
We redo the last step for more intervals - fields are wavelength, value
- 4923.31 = 10.04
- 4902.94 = 11.6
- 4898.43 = 11.18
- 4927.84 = 10.6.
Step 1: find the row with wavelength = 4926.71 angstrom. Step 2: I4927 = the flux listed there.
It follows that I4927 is 10.41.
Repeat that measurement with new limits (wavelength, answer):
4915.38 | 10.9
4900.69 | 11.45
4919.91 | 10.48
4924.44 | 10.08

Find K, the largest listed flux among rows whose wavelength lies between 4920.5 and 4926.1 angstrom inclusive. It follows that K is 10.28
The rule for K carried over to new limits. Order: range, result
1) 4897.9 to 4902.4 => 11.53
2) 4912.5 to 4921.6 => 10.9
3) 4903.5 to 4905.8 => 11.79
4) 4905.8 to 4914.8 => 11.81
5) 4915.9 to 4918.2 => 10.89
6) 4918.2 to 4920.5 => 10.68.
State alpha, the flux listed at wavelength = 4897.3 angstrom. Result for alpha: 10.95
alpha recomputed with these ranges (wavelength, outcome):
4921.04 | 10.28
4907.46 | 11.74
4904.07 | 11.7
